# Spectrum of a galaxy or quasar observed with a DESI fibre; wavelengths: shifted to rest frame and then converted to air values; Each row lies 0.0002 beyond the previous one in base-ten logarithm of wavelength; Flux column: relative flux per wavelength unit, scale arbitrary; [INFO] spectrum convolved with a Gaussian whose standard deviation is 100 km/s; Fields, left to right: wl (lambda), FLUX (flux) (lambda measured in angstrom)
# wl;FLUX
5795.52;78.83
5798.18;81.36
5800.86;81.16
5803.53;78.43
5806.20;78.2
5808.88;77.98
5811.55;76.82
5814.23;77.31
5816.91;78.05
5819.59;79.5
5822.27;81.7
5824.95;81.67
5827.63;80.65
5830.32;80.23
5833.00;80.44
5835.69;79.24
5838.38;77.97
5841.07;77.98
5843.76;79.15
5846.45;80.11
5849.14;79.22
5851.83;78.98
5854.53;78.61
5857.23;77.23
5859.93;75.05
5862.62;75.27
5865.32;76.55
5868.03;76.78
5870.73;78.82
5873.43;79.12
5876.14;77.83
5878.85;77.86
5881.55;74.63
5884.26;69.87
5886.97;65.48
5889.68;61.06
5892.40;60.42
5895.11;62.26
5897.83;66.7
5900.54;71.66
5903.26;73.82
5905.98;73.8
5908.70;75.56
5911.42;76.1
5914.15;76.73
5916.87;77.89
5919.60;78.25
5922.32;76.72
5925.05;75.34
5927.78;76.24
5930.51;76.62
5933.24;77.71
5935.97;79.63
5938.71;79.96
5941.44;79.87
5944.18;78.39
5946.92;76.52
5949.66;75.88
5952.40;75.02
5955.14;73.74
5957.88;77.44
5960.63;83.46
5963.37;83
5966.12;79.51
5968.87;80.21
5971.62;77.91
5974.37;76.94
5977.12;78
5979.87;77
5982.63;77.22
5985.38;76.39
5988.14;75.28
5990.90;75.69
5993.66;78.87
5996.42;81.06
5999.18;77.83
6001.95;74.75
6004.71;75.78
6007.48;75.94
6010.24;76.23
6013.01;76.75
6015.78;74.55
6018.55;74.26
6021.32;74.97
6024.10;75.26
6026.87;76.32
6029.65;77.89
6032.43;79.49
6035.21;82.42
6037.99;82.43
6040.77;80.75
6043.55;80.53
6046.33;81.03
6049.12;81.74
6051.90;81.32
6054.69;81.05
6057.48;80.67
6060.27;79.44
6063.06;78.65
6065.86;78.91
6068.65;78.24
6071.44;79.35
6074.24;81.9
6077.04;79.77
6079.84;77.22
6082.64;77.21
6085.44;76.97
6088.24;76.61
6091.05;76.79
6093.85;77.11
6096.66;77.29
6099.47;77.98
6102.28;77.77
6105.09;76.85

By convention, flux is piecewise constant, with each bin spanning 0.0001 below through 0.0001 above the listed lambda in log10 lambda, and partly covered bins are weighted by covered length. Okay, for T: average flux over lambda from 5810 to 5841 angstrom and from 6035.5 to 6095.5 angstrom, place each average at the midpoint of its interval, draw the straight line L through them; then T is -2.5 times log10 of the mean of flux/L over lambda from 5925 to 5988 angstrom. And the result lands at 0.02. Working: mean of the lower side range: 79.3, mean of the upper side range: 79.5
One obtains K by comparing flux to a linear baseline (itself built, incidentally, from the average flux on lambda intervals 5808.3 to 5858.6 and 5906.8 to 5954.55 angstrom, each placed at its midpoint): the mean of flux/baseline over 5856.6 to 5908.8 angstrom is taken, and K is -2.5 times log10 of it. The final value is 0.08 mag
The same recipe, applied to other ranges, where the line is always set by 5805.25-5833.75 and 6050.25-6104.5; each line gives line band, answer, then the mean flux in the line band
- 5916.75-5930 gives 0.032 mag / 76.8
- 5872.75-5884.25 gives 0.039 mag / 76.4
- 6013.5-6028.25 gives 0.051 mag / 75.2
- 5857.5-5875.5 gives 0.031 mag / 77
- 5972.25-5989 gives 0.028 mag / 76.9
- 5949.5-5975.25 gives 0.007 mag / 78.5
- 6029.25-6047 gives -0.028 mag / 80.8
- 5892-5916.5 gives 0.110 mag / 71.5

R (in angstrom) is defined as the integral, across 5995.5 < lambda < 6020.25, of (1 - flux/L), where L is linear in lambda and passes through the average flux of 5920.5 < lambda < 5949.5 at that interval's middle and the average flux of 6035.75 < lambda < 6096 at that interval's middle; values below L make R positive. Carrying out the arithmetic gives 0.8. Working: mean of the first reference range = 77.6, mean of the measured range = 76.3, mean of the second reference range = 79.4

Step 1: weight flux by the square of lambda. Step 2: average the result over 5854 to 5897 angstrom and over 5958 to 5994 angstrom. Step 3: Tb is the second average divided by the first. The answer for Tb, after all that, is 1.11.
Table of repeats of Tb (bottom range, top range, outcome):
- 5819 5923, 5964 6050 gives 1.08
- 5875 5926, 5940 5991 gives 1.10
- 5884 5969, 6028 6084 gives 1.12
